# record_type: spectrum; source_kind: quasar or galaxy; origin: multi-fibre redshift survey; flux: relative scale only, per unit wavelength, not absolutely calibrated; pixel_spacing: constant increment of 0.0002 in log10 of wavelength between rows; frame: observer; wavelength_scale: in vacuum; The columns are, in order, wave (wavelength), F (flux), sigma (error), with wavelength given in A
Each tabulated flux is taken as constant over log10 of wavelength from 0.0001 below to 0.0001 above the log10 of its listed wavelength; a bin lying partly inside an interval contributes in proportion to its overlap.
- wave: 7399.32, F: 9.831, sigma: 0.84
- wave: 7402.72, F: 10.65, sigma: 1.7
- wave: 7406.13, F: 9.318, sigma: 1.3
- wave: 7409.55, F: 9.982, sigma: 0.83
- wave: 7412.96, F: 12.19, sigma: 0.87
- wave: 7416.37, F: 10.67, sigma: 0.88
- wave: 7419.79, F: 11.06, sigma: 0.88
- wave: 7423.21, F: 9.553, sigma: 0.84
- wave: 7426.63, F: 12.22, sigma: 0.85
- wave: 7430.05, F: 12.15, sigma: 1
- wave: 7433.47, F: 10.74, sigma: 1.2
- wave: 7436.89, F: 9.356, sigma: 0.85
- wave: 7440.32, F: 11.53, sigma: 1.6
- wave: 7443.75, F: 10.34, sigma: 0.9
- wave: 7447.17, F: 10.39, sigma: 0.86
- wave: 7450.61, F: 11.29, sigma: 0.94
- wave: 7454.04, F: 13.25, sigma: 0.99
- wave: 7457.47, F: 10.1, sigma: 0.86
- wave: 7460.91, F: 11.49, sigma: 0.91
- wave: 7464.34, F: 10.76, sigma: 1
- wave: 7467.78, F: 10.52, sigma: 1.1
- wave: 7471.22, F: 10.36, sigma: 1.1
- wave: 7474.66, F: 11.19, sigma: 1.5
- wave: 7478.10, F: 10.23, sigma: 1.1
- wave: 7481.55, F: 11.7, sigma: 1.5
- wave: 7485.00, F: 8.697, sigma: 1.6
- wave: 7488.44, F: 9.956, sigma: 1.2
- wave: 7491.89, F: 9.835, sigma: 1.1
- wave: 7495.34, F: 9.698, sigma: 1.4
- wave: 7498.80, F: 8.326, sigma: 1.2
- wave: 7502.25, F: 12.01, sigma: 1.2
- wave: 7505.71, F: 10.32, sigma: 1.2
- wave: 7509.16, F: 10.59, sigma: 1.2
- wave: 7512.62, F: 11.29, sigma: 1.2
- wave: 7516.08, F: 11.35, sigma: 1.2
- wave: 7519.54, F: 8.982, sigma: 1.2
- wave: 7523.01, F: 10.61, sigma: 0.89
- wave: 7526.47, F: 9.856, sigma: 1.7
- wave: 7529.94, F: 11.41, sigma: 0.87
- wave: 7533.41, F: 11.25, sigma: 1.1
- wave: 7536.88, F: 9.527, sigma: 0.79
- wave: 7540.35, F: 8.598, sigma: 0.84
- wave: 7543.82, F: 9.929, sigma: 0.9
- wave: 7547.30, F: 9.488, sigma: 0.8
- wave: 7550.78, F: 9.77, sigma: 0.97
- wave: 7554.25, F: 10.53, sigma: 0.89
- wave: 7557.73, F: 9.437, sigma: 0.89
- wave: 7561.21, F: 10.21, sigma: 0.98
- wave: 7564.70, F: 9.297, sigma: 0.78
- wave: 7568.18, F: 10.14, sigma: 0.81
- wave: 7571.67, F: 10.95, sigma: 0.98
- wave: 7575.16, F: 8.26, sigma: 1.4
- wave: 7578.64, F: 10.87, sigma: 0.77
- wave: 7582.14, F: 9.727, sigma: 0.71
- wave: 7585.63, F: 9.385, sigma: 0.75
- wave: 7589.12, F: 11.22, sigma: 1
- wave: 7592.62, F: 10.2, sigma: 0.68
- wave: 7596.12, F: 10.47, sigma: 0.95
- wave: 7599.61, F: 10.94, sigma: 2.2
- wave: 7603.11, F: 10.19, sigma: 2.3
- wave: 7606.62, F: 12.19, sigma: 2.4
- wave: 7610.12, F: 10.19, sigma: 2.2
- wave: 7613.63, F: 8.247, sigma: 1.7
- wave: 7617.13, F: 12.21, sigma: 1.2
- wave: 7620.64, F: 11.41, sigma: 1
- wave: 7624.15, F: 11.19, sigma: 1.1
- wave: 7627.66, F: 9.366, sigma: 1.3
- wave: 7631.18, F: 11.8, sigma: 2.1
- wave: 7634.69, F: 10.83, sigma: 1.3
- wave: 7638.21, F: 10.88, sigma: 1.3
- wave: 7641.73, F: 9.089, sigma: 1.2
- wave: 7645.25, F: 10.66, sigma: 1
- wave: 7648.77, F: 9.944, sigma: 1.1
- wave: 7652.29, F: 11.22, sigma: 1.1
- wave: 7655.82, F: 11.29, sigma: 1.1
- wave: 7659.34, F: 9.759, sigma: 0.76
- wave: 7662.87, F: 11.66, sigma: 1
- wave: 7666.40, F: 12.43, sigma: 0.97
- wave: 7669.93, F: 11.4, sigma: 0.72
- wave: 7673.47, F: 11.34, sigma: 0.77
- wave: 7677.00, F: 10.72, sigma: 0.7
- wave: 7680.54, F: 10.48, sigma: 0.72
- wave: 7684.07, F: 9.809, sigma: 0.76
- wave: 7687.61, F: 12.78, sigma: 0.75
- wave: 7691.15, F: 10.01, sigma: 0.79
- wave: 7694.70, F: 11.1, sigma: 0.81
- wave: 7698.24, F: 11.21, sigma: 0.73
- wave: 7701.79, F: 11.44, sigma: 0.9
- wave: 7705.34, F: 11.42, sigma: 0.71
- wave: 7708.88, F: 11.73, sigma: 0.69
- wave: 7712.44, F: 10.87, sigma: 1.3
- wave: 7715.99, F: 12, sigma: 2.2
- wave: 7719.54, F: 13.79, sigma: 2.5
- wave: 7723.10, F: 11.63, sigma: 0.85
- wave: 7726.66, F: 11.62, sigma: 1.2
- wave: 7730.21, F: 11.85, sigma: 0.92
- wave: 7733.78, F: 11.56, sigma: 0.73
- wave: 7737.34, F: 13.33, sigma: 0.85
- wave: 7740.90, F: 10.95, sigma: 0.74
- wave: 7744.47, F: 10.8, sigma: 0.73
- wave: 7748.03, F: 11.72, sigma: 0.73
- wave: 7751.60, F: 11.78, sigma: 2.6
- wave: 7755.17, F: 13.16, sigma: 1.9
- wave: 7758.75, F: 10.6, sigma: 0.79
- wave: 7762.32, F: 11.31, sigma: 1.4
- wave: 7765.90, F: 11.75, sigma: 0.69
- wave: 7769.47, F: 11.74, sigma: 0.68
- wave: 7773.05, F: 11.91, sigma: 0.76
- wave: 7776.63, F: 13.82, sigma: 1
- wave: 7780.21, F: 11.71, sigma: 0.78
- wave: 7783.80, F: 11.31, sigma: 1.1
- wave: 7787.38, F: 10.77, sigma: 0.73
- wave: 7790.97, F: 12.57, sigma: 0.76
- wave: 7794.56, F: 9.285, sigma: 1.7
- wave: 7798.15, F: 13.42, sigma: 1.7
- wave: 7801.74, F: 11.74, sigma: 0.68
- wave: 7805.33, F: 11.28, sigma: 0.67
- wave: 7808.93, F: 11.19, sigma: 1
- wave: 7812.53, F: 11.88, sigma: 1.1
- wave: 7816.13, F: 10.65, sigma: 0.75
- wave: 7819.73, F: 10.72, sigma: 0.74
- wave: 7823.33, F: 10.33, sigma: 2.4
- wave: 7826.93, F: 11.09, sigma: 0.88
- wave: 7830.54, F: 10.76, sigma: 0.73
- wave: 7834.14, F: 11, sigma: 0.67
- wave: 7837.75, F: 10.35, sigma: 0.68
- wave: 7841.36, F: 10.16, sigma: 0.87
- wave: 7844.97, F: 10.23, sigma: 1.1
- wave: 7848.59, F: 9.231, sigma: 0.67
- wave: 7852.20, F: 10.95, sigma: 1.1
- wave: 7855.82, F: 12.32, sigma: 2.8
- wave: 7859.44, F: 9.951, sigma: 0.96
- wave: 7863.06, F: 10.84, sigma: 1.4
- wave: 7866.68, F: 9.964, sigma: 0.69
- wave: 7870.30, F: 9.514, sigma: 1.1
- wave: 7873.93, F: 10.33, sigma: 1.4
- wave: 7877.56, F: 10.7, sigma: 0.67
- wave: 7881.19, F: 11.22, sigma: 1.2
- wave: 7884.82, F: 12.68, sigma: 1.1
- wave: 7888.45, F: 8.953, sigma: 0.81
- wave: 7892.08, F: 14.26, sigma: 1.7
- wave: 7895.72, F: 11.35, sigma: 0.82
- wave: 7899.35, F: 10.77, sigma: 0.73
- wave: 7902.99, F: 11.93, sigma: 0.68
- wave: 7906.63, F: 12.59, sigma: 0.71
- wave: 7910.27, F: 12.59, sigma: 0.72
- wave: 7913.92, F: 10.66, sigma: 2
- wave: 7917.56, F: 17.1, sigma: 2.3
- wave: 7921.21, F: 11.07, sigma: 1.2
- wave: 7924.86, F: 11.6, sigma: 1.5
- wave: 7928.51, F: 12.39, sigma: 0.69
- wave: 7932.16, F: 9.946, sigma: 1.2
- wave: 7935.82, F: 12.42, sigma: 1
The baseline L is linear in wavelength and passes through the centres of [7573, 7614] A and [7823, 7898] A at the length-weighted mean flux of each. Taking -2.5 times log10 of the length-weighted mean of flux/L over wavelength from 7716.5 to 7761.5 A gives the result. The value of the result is -0.132 mag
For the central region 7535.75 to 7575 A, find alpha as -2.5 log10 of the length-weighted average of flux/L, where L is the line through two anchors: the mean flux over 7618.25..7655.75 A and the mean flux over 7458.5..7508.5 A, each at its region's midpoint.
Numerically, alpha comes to 0.08 mag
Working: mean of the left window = 10.4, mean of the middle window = 9.75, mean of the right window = 10.7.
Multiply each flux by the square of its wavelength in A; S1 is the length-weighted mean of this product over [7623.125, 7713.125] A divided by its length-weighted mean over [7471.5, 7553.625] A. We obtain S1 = 1.1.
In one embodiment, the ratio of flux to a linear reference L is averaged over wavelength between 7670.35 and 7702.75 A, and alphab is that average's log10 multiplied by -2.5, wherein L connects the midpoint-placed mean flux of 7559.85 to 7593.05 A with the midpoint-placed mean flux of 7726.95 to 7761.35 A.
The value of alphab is 0.01 mag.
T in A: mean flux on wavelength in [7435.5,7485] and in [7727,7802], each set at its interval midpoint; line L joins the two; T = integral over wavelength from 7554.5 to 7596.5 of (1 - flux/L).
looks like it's 4.4 A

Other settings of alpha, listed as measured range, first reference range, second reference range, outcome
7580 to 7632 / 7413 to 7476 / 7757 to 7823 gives 0.066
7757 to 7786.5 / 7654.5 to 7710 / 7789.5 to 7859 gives -0.067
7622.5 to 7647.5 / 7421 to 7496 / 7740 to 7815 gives 0.070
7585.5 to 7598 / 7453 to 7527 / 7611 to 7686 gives 0.021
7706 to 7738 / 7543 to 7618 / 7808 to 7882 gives -0.153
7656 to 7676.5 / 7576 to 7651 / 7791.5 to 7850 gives -0.068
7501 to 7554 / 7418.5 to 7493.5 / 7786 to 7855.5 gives 0.049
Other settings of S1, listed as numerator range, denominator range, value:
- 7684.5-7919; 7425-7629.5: 1.18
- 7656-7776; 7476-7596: 1.19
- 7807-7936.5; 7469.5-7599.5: 1.20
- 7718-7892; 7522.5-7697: 1.13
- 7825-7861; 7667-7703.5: 1.00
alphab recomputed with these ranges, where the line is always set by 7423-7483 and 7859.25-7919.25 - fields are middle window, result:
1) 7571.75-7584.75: 0.14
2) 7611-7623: 0.06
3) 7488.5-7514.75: 0.08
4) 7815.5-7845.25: 0.08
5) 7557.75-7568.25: 0.14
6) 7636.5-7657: 0.07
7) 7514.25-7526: 0.08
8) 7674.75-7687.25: 0.06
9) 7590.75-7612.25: 0.05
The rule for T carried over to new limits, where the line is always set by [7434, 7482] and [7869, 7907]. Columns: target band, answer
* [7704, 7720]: -1.03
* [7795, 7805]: -0.67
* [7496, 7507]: 0.75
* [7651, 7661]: 0.28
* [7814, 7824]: 0.51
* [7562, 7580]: 1.77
